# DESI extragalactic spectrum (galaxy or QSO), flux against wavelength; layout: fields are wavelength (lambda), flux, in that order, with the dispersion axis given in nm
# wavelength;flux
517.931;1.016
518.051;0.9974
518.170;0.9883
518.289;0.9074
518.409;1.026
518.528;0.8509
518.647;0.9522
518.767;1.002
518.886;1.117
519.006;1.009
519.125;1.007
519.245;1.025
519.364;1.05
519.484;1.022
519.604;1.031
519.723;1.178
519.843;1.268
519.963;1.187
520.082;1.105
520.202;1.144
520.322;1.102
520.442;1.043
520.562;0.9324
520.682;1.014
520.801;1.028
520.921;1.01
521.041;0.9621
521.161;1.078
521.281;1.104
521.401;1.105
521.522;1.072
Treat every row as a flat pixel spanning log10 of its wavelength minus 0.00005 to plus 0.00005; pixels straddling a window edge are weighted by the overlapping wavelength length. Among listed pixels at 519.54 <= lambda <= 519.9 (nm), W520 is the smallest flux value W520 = 1.031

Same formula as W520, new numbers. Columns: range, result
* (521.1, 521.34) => 1.078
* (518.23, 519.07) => 0.8509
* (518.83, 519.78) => 1.007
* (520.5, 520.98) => 0.9324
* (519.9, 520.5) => 1.043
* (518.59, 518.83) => 0.9522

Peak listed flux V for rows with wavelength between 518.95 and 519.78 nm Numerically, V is 1.178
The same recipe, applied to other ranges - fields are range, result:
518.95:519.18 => 1.009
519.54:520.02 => 1.268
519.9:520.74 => 1.187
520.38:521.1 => 1.043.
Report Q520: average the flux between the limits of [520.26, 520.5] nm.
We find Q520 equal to 1.07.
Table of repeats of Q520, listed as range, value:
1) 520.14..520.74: 1.05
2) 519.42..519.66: 1.02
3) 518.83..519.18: 1.04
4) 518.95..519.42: 1.02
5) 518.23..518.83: 0.949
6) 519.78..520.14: 1.19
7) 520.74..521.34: 1.04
